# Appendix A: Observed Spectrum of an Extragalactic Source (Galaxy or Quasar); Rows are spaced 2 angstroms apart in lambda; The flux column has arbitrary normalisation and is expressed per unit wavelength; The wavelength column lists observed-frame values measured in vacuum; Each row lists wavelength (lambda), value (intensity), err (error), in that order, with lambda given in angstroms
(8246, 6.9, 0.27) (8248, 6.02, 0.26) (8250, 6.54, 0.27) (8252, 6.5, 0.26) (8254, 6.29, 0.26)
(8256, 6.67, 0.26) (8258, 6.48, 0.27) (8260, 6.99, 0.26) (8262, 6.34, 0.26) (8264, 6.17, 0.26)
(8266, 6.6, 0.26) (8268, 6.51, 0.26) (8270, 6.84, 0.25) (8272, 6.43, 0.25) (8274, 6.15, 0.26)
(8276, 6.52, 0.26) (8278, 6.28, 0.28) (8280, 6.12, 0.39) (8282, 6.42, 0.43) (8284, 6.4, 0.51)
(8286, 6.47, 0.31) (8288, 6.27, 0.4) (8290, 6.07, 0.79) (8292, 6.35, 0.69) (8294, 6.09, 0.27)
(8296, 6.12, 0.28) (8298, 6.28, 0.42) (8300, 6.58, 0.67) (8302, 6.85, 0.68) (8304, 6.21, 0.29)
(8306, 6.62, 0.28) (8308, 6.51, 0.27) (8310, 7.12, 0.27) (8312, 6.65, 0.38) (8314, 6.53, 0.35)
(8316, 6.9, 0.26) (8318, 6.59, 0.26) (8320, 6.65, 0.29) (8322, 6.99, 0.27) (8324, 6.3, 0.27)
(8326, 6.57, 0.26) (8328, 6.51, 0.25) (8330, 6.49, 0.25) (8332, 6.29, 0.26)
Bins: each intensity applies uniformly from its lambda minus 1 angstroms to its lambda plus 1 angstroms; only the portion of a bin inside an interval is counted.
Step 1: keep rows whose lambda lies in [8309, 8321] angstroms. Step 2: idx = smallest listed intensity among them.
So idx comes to 6.53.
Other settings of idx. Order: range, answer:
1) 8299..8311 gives 6.21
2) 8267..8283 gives 6.12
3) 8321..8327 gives 6.3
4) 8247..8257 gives 6.02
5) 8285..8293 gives 6.07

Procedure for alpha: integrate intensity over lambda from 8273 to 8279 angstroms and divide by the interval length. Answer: 6.32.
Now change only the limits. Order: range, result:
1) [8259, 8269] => 6.52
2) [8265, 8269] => 6.55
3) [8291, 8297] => 6.19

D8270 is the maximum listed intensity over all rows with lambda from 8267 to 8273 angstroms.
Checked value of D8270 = 6.84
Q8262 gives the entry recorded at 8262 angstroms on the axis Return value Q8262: 6.34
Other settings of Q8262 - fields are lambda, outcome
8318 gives 6.59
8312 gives 6.65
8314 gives 6.53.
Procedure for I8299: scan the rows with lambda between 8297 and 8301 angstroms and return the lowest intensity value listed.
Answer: 6.28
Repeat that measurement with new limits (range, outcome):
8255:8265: 6.17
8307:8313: 6.51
